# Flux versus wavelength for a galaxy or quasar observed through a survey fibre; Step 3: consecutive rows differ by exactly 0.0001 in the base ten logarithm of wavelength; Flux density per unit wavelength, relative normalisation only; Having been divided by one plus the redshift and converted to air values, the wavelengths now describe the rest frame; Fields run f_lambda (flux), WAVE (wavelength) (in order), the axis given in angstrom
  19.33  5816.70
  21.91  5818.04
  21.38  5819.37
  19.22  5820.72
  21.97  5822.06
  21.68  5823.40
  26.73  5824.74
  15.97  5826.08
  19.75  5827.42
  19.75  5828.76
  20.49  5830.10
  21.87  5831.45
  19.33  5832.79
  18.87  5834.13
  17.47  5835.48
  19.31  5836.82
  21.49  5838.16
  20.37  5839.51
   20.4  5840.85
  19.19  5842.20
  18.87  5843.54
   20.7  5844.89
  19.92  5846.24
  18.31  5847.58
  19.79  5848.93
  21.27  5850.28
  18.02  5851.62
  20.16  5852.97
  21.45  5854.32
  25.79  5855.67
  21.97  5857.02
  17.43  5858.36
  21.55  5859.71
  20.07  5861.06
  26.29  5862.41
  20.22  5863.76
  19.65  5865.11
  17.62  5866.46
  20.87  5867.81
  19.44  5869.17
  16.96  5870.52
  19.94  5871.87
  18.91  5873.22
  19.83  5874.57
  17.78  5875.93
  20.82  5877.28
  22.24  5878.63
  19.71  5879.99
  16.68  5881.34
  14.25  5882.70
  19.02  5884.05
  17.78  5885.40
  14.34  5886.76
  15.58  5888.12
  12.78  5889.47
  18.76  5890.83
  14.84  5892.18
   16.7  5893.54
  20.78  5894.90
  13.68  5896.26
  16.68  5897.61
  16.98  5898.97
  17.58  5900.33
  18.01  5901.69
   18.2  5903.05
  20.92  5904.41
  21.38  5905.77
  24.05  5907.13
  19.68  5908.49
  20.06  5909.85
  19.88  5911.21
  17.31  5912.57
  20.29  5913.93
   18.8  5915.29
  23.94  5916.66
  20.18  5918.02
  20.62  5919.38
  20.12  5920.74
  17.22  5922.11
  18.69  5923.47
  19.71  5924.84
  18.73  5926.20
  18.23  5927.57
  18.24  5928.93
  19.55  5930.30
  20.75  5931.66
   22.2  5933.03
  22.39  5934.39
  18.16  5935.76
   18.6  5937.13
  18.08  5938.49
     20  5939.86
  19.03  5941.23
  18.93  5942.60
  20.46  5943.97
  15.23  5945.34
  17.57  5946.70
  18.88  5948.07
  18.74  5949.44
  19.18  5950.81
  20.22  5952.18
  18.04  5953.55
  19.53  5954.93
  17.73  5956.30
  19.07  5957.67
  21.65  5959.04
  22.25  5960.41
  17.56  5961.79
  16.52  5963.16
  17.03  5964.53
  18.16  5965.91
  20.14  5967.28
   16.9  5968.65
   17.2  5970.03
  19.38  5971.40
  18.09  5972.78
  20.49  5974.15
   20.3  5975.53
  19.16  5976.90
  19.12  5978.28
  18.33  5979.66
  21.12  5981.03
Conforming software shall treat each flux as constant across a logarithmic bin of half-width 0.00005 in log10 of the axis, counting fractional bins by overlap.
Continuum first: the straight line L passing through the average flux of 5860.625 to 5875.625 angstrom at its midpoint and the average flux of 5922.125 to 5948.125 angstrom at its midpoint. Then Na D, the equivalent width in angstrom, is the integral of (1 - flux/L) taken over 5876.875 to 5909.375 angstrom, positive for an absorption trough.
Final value 2.71 angstrom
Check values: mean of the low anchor 19.9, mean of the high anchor 19.1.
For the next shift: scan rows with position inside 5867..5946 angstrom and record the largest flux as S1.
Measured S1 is 24.05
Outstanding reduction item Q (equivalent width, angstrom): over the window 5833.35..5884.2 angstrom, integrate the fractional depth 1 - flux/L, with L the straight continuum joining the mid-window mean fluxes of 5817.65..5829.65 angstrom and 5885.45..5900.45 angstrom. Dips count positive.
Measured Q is -3.6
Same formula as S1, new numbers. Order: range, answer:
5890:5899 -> 20.78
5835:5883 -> 26.29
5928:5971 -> 22.39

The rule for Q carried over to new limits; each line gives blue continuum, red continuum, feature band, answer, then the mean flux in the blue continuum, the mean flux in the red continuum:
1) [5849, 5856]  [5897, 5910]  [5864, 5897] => 3.6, 21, 19.3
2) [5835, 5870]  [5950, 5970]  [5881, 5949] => 2.7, 20.3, 18.8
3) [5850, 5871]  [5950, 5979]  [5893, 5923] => 0.9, 20.6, 18.9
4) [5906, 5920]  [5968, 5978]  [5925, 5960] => 0.8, 20.5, 18.8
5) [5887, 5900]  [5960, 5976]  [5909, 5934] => -3.8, 16.3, 18.6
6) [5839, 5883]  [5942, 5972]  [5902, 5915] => -0.5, 19.9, 18.7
